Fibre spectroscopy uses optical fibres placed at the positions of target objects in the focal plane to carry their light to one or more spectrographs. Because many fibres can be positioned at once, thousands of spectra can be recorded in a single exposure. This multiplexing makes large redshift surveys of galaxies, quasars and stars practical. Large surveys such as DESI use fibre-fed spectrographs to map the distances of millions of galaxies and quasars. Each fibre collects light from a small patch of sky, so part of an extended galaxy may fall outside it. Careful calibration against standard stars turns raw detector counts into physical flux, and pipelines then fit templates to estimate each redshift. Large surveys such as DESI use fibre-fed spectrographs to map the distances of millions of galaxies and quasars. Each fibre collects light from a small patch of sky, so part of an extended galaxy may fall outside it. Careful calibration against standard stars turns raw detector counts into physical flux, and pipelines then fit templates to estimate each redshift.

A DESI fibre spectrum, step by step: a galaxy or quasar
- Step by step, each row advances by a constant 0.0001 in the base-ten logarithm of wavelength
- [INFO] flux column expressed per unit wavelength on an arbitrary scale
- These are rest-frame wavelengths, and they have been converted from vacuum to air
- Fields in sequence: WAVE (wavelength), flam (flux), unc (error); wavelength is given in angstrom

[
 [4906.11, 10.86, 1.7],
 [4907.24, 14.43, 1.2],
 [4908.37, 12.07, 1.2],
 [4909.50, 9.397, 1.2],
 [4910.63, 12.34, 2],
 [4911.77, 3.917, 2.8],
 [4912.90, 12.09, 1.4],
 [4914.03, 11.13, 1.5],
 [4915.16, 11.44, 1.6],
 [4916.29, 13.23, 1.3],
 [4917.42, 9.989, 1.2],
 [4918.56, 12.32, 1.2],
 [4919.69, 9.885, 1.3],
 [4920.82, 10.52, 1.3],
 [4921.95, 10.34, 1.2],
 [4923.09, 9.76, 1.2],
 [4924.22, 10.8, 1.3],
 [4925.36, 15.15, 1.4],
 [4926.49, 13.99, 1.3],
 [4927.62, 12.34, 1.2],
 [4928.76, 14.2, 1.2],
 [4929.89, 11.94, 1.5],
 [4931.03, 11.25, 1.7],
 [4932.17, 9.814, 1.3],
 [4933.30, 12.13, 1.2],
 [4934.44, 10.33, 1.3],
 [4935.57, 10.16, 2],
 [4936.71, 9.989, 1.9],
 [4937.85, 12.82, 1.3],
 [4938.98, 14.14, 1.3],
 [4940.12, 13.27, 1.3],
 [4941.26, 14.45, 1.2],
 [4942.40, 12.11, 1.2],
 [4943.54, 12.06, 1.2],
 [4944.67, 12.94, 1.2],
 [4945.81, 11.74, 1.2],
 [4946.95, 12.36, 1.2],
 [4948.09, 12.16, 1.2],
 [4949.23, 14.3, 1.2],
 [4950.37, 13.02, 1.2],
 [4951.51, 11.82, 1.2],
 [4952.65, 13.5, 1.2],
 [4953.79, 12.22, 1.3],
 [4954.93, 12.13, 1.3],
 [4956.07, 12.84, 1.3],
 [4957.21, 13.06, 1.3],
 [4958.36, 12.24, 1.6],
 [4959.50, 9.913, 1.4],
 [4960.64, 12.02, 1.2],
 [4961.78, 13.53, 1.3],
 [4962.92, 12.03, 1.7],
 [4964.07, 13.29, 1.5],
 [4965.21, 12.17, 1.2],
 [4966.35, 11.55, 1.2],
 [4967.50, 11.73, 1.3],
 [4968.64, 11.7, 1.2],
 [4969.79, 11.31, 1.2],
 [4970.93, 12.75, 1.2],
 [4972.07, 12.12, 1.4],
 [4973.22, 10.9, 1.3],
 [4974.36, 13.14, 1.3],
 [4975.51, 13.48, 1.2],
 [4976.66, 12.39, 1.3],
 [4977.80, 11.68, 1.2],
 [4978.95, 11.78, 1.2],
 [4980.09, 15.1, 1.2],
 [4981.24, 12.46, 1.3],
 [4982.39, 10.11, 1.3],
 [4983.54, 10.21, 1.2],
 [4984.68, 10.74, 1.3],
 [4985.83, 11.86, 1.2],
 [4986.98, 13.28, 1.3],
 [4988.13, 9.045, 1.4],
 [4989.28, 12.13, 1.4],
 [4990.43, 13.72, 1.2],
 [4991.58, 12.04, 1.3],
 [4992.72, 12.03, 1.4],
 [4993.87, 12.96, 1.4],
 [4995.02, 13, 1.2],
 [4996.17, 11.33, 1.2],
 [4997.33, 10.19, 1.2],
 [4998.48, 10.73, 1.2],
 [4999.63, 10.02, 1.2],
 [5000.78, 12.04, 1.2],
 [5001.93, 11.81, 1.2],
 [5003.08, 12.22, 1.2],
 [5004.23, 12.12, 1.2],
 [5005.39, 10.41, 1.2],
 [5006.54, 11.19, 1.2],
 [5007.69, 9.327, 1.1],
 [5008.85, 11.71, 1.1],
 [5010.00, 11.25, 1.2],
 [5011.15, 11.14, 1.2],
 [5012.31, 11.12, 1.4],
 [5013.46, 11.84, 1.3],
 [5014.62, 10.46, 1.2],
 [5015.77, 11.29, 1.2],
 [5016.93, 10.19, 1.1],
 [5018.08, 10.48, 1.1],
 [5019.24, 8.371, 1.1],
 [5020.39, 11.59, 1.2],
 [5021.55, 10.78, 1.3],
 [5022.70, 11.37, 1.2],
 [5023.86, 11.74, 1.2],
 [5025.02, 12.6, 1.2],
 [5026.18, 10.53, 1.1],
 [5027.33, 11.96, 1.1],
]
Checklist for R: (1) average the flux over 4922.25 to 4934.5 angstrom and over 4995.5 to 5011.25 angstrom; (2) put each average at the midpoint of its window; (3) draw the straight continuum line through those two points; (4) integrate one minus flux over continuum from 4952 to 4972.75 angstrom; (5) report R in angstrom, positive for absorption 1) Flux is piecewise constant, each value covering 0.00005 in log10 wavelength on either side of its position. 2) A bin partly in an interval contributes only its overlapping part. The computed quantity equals -1.1 angstrom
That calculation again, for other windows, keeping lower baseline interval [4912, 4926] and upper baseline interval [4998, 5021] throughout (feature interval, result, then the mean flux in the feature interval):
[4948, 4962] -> -1.7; 12.5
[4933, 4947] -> -1.3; 12.2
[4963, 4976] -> -1.3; 12.2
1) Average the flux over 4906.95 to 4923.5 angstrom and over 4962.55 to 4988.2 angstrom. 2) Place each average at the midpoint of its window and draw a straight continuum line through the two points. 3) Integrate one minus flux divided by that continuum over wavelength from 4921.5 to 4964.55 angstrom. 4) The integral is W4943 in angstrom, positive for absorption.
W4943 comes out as -3.5 angstrom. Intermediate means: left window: 10.8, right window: 12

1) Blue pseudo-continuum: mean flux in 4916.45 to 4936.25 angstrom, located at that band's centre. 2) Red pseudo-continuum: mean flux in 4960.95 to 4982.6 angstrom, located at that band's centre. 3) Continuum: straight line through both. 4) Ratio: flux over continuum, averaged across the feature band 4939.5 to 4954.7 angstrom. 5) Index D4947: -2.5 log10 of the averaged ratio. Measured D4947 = -0.08 mag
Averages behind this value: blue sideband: 11.5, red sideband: 12.3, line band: 12.8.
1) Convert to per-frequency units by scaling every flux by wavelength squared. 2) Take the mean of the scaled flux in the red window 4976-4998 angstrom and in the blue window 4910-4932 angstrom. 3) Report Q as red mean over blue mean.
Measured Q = 1.1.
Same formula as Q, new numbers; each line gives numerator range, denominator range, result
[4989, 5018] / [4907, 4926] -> 1.07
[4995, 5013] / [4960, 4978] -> 0.93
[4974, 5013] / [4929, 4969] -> 0.97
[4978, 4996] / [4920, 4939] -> 1.05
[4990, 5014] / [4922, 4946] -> 0.98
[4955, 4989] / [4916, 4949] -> 1.02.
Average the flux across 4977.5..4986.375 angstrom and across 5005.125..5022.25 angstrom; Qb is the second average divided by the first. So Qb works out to 0.92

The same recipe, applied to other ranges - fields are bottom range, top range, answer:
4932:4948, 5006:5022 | 0.89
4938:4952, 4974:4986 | 0.94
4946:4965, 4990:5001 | 0.94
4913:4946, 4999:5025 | 0.93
